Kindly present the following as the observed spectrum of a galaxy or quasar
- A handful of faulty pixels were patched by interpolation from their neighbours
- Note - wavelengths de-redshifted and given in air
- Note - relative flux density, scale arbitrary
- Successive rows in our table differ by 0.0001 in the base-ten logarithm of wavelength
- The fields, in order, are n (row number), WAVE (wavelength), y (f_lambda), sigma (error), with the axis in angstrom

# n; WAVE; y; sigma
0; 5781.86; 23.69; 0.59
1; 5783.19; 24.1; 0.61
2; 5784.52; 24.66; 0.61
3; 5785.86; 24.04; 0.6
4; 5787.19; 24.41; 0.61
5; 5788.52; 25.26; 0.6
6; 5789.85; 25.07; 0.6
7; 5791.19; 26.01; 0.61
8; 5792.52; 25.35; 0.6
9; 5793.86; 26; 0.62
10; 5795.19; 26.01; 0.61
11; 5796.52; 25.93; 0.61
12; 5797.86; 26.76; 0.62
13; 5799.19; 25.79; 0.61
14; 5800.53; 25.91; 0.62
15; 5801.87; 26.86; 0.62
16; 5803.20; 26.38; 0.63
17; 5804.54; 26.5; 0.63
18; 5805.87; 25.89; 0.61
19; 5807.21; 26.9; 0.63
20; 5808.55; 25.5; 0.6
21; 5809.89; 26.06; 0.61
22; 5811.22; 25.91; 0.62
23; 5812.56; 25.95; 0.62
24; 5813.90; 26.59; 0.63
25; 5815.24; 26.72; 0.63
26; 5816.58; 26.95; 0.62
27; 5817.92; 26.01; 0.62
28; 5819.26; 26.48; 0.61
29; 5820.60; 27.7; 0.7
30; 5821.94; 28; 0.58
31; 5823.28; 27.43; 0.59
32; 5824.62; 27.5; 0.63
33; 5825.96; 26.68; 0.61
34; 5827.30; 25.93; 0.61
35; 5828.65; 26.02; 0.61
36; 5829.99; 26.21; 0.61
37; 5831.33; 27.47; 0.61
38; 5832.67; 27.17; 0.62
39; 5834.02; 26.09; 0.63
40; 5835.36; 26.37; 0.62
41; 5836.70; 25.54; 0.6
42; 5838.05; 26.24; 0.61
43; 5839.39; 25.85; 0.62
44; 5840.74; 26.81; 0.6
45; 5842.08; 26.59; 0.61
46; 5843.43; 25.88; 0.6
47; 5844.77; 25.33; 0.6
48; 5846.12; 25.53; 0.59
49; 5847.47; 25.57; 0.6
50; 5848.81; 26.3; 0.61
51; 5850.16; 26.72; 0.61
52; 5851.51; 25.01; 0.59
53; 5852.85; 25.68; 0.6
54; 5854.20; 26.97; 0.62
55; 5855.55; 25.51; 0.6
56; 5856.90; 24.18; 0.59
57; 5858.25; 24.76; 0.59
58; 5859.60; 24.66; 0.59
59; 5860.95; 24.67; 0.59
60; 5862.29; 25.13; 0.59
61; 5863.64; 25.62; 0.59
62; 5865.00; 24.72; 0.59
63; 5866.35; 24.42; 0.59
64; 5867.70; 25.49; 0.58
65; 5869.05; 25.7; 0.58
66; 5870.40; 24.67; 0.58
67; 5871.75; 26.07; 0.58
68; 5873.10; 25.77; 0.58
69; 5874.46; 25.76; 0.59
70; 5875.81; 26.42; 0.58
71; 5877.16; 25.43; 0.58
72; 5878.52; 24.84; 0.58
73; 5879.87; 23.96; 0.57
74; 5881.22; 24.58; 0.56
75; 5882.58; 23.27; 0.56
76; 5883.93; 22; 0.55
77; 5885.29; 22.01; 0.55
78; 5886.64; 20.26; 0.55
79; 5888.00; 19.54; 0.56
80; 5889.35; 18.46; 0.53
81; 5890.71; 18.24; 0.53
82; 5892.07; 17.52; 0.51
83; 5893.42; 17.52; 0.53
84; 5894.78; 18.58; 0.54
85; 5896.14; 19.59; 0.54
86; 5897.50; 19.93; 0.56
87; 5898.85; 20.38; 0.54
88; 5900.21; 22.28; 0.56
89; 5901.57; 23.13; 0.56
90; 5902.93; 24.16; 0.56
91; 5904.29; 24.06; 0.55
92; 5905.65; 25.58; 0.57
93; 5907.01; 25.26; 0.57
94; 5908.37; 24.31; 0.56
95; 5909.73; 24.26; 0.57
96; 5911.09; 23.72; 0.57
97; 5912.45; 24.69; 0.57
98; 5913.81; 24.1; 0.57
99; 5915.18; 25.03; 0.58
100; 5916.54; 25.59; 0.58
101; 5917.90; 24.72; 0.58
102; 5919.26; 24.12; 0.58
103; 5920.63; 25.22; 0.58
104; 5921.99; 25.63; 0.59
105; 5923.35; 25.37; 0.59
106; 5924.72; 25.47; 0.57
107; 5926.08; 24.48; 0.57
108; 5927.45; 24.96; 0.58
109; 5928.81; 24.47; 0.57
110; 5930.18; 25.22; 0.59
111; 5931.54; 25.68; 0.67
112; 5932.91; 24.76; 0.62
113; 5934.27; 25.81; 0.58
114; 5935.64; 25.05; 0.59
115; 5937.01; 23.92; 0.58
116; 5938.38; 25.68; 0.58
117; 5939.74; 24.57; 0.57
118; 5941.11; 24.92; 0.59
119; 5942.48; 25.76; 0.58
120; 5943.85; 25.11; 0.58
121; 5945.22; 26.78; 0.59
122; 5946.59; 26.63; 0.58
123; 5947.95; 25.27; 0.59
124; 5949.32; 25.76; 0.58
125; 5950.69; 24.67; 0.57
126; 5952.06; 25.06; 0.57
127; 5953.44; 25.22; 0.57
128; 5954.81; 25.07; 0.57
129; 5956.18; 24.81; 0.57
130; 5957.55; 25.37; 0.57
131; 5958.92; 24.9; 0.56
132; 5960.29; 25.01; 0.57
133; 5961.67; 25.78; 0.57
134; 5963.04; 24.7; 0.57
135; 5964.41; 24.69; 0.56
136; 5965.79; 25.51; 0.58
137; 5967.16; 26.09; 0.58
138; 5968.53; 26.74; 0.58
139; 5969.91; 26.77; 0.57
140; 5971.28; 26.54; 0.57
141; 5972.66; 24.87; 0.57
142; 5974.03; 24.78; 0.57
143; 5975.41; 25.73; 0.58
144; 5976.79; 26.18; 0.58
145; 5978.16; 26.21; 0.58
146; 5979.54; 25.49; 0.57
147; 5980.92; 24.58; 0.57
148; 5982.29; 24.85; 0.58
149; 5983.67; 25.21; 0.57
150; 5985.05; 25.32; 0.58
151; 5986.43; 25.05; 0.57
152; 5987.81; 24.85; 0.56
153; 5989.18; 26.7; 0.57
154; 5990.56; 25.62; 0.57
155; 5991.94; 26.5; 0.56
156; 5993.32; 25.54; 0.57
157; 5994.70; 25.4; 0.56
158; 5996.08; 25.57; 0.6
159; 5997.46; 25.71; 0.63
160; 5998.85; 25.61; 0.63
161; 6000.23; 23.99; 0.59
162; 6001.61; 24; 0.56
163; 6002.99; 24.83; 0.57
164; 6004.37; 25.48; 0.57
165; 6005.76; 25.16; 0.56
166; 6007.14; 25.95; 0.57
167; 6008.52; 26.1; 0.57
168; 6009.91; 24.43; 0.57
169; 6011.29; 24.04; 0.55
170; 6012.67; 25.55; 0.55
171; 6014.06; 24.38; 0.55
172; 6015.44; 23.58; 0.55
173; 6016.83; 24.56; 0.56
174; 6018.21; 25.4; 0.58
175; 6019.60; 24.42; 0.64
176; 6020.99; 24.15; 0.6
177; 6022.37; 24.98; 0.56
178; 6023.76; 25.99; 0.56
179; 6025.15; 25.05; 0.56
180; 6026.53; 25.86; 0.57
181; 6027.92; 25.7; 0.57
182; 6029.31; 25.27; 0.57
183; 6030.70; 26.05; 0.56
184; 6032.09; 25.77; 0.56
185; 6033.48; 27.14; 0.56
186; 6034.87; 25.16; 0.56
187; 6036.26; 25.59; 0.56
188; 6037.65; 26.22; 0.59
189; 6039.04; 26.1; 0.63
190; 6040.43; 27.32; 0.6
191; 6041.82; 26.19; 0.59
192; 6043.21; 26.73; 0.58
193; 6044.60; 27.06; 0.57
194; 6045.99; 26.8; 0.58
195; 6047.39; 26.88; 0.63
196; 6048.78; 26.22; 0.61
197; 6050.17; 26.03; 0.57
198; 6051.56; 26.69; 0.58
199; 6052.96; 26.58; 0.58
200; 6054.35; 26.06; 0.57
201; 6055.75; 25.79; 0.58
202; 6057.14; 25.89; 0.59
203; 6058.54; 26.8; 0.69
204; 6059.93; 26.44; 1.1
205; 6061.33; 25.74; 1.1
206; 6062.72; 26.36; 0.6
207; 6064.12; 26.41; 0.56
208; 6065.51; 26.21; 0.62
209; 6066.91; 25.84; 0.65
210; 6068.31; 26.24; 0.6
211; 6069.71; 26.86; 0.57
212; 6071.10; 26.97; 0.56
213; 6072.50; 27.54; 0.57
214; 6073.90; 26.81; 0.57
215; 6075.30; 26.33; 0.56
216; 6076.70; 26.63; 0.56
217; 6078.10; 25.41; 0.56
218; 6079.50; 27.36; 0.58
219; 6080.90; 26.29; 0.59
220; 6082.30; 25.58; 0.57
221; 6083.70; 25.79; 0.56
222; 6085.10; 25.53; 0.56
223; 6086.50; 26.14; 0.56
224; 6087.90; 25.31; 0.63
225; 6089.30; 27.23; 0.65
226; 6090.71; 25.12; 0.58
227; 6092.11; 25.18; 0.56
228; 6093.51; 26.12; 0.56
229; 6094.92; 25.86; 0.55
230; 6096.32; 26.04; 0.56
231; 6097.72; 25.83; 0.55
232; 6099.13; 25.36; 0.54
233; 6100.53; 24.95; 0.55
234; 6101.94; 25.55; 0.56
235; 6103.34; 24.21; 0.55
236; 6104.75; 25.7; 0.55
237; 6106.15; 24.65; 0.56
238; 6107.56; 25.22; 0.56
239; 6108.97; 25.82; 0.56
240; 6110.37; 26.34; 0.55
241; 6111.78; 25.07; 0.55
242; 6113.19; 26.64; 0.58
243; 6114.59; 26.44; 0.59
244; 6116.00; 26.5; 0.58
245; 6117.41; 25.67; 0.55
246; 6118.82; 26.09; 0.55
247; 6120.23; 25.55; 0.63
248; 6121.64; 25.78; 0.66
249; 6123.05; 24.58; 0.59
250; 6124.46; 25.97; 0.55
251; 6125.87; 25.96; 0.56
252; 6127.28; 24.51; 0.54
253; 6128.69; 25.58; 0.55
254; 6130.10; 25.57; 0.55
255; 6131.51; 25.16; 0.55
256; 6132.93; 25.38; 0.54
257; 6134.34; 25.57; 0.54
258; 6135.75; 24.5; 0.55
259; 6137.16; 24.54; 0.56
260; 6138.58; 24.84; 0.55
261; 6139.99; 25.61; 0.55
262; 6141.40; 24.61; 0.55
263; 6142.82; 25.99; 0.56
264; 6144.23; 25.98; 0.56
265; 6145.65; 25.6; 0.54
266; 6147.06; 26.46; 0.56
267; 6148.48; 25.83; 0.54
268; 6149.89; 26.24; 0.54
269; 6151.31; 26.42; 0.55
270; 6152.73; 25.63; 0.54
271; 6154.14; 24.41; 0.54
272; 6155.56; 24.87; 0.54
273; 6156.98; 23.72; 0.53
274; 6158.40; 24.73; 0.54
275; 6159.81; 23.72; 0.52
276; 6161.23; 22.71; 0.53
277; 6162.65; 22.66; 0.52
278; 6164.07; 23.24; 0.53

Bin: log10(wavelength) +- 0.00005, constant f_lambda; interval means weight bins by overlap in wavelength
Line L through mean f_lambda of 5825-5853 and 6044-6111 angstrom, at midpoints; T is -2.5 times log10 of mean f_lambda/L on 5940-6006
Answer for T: 0.03 mag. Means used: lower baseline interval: 26.2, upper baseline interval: 26.1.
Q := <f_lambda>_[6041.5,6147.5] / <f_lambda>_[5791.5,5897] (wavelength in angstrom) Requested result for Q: 1.0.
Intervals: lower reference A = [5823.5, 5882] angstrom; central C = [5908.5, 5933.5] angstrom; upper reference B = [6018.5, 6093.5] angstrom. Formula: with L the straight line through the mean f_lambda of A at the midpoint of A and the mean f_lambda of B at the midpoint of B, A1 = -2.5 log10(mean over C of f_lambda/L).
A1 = 0.04 mag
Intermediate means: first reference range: 25.7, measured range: 24.8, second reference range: 26.1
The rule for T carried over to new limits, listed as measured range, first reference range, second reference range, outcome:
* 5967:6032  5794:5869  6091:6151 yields 0.02 mag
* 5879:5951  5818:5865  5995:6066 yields 0.10 mag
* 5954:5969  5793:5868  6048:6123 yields 0.03 mag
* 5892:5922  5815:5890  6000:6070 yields 0.11 mag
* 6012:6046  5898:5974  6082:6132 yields -0.01 mag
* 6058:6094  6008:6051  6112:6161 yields -0.03 mag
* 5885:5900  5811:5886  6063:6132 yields 0.31 mag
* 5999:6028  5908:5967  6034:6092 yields 0.04 mag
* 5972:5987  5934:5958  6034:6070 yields 0.01 mag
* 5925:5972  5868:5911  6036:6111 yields -0.07 mag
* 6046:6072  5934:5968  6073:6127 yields -0.03 mag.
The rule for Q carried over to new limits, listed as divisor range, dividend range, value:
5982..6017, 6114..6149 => 1.01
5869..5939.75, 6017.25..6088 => 1.11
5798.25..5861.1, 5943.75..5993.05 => 0.97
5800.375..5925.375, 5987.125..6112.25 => 1.04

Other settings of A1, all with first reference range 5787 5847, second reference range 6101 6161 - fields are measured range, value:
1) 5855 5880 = 0.040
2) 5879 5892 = 0.223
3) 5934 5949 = 0.022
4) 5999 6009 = 0.028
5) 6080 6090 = -0.022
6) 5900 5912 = 0.080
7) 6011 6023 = 0.048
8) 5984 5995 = 0.007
